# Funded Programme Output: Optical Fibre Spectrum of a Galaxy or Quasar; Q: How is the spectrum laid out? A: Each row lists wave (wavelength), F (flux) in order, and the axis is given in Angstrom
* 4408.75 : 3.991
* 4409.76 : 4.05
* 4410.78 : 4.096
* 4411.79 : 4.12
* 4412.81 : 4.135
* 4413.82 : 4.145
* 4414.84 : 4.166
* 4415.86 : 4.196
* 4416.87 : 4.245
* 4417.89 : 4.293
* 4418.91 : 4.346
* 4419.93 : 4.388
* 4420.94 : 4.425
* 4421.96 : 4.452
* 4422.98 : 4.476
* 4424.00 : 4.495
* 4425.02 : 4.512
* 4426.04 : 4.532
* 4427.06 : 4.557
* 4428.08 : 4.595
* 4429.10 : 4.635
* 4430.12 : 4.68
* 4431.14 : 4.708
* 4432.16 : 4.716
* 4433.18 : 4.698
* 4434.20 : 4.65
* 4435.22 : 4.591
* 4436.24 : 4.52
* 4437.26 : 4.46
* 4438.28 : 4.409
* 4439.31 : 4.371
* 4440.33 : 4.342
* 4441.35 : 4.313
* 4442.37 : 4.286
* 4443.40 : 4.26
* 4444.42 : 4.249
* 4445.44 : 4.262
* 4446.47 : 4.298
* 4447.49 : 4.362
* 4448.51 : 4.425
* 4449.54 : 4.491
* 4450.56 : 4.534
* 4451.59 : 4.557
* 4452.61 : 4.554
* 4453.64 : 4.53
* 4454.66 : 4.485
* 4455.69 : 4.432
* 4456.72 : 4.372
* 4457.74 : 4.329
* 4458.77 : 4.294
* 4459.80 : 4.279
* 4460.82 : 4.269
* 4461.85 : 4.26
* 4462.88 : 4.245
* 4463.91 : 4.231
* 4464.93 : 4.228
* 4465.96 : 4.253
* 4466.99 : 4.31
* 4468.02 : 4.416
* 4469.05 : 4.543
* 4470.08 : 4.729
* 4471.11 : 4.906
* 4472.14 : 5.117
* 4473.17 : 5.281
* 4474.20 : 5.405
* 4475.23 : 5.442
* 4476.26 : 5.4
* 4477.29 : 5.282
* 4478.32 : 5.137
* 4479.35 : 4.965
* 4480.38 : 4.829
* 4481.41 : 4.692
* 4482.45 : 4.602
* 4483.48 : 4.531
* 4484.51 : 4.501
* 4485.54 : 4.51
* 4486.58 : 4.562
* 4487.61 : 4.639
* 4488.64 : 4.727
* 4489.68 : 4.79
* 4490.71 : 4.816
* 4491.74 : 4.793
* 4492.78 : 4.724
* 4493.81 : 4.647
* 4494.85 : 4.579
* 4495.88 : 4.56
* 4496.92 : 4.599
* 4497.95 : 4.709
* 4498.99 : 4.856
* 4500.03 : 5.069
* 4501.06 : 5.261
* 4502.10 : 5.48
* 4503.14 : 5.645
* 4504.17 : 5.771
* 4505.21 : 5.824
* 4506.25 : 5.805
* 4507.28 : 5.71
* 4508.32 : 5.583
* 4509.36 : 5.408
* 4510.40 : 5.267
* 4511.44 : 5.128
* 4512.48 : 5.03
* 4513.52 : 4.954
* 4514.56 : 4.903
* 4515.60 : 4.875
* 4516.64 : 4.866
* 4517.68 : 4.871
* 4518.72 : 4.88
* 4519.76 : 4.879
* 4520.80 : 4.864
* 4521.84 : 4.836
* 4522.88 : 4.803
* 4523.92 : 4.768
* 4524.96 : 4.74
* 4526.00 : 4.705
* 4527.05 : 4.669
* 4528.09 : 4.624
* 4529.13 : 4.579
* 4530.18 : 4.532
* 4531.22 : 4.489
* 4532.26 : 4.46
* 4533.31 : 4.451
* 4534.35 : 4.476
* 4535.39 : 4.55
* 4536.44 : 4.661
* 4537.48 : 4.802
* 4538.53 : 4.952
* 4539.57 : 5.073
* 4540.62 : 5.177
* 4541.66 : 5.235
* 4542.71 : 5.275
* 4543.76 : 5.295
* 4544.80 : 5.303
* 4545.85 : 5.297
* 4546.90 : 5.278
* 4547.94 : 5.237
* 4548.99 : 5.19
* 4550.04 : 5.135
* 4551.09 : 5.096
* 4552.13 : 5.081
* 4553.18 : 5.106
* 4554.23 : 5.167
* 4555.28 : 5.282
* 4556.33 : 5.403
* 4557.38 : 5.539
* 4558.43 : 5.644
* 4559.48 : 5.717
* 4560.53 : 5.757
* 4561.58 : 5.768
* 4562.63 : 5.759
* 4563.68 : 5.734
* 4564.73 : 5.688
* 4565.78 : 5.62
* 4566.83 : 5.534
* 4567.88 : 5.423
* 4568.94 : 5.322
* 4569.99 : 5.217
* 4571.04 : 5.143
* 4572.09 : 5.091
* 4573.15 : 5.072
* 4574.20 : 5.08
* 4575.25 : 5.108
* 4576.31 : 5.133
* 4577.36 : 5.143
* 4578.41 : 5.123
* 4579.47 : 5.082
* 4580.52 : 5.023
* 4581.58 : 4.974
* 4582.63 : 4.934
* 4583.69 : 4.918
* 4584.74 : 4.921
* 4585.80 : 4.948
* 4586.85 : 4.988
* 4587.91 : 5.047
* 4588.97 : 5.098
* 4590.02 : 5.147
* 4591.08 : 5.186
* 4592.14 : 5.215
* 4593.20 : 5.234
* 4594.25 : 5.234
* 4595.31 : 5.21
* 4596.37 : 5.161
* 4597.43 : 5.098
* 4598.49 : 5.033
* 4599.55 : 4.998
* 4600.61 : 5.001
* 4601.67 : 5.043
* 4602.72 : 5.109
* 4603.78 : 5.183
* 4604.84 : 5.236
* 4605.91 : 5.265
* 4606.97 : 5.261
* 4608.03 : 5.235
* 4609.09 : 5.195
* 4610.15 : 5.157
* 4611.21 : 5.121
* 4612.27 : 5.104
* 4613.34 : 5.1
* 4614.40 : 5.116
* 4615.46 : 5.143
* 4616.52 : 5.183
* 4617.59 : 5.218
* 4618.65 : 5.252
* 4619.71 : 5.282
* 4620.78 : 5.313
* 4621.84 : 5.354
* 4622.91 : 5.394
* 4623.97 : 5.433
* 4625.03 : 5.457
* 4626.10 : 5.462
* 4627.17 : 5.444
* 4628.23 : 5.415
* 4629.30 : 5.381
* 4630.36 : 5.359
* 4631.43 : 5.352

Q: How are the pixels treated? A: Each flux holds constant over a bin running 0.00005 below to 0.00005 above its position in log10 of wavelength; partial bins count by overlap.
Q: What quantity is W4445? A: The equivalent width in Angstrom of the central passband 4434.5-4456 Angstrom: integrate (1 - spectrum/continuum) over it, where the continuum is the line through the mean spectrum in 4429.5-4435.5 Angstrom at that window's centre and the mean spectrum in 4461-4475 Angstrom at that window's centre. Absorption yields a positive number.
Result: 1.1 Angstrom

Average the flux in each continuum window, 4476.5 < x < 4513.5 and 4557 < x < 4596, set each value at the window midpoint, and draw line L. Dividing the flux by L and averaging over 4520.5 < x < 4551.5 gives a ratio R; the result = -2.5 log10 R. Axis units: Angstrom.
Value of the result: 0.05 mag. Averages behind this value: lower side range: 5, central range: 4.88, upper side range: 5.26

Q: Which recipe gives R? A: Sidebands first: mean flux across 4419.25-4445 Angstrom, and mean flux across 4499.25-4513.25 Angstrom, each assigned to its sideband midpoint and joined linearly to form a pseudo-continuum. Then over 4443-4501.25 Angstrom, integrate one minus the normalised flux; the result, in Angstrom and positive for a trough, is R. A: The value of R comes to 4.3 Angstrom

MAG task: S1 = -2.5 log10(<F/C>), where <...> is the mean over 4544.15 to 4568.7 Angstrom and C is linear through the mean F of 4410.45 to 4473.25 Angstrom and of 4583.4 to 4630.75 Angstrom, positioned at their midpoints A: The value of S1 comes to -0.10 mag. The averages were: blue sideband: 4.43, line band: 5.42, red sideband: 5.19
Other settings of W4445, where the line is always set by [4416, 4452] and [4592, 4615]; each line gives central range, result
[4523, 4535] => 0.6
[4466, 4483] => -1.1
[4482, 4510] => -1.7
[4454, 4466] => 0.7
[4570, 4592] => 0.0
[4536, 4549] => -0.6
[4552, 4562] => -1.0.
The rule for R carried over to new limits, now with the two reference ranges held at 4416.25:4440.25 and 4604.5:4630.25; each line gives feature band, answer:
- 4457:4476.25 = 0.2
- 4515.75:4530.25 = 0.4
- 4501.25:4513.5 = -1.7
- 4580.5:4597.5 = 0.3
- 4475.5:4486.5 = -0.3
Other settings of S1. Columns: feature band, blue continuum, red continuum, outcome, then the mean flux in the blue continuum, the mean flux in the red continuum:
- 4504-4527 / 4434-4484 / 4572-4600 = -0.07 mag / 4.57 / 5.08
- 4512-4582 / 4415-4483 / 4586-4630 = -0.03 mag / 4.55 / 5.21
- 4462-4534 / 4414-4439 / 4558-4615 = -0.01 mag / 4.48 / 5.21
